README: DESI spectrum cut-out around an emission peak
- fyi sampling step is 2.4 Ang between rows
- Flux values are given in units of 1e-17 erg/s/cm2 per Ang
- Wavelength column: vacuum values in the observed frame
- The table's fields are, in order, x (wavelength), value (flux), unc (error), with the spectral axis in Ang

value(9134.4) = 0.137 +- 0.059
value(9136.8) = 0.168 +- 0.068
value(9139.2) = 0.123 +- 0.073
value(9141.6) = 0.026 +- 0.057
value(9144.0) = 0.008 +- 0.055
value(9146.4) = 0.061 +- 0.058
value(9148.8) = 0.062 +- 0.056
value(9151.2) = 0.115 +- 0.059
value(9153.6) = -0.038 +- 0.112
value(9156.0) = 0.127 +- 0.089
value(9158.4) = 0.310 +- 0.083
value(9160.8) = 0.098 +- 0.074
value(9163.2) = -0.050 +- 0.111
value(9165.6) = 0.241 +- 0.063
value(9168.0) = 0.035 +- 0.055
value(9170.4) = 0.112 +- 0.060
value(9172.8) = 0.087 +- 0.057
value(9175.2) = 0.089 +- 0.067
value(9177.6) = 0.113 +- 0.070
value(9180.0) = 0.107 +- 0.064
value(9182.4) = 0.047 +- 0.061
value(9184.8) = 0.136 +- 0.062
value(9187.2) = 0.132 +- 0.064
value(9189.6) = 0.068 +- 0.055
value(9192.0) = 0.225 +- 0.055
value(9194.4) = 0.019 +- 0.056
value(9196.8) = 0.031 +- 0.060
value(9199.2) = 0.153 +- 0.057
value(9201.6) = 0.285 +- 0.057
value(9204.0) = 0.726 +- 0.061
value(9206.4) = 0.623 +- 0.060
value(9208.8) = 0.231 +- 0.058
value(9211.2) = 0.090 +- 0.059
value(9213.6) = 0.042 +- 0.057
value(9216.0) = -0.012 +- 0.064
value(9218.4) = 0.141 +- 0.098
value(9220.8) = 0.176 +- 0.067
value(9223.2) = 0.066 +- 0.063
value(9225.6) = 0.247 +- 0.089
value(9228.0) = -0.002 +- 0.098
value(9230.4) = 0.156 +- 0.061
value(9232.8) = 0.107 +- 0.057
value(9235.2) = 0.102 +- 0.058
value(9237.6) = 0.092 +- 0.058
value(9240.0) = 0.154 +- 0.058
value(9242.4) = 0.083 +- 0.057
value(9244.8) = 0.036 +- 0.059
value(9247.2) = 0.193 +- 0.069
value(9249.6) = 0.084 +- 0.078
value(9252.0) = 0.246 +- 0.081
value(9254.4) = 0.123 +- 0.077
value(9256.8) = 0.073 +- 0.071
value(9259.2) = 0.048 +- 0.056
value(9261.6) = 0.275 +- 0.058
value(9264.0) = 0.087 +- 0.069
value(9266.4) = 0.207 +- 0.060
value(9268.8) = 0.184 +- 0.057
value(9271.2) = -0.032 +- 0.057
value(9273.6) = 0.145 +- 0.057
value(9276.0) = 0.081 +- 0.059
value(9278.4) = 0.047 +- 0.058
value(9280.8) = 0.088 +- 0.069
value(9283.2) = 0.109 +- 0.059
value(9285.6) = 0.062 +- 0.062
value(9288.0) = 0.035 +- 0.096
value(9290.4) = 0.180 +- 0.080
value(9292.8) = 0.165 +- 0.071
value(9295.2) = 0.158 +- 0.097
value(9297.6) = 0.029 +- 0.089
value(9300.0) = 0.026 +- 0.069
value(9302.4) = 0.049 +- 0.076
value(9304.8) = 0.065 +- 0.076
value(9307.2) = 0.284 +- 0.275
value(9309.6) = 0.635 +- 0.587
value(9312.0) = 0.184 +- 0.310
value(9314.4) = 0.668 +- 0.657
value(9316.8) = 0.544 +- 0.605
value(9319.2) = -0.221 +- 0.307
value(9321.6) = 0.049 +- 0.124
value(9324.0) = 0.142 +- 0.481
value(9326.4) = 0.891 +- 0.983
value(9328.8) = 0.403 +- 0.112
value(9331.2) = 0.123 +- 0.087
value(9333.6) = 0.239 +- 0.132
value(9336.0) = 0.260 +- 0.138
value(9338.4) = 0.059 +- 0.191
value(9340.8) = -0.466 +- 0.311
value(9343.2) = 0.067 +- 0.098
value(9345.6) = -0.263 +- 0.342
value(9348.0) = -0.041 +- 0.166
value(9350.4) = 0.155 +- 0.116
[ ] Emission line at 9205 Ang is Hgamma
